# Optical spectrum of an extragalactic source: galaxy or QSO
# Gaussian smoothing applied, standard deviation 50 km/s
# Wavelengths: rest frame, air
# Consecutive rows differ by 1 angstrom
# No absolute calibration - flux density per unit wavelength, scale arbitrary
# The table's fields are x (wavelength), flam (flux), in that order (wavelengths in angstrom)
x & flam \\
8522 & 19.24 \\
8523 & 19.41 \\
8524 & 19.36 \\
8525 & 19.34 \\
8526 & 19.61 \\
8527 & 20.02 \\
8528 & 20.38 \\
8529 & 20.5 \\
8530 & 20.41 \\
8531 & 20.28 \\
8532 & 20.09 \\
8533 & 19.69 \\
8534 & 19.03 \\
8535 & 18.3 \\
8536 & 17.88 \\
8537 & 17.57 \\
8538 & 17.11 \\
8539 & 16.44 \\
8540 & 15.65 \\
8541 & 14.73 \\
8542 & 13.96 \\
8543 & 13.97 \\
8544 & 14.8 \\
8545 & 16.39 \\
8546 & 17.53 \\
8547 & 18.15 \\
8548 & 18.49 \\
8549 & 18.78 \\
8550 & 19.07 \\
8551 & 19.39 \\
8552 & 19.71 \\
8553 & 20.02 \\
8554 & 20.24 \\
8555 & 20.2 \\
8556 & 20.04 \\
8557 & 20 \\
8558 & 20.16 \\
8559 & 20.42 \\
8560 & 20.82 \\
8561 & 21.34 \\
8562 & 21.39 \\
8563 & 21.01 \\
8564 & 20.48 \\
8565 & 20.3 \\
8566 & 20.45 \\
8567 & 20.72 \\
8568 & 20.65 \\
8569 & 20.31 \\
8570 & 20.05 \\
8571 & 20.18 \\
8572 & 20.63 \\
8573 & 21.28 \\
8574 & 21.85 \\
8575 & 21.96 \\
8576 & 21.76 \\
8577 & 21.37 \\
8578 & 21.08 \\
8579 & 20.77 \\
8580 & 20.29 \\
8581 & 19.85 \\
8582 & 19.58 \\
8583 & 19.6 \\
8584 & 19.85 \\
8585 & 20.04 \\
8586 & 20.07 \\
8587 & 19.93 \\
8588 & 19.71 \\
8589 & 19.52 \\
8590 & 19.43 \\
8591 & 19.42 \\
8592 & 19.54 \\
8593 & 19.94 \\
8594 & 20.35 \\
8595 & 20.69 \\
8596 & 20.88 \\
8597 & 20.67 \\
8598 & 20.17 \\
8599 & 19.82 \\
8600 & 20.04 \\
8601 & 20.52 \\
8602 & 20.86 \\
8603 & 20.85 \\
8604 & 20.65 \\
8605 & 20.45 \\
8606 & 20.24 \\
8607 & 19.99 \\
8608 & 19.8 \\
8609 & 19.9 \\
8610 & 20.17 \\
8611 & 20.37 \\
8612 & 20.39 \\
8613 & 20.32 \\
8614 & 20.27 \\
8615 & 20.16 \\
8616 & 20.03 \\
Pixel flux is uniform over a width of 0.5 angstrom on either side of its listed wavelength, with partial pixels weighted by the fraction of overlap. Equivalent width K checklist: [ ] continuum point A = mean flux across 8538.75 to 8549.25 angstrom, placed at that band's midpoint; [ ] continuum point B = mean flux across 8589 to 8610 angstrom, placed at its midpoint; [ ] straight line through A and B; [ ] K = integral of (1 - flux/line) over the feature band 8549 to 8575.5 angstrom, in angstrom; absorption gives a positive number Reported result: -4.5 angstrom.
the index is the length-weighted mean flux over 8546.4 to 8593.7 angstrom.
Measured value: 20.2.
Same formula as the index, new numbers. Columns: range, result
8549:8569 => 20.3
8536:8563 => 18.4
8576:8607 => 20.2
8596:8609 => 20.3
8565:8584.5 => 20.6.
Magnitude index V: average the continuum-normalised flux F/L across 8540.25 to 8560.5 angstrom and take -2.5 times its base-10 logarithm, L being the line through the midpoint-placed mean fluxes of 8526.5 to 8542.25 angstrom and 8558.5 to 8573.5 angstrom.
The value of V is 0.07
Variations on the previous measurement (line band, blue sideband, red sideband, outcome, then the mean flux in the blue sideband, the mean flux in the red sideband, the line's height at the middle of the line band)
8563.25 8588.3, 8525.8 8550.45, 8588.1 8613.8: -0.068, 17.9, 20.2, 19.3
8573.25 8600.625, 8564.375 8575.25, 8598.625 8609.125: 0.011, 20.7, 20.3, 20.5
